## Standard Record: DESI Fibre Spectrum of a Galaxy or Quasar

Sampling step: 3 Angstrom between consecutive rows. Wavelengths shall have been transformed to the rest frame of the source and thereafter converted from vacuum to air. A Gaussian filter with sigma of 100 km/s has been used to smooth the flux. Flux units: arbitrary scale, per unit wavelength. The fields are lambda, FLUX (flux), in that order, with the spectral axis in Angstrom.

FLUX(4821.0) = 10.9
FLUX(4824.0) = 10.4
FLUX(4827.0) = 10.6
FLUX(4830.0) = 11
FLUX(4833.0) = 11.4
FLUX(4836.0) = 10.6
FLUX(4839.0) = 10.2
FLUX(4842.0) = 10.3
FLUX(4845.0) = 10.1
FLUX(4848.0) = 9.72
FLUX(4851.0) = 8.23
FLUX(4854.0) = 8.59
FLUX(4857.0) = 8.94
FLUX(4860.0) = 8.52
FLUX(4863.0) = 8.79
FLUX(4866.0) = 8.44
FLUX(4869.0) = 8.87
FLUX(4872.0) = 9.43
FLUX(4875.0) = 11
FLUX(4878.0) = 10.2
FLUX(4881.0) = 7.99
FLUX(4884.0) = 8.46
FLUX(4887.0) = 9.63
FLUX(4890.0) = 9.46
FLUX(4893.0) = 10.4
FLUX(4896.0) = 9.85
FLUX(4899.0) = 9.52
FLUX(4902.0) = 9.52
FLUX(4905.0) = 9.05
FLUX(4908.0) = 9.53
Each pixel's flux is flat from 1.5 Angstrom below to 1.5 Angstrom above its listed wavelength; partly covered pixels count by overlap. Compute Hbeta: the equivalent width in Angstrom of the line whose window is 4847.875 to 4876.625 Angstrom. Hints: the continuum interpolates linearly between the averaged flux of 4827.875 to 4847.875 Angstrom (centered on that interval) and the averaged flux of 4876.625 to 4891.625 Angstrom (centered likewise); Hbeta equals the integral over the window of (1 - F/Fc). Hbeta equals 2.24 Angstrom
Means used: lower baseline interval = 10.5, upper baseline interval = 9.15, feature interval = 9.03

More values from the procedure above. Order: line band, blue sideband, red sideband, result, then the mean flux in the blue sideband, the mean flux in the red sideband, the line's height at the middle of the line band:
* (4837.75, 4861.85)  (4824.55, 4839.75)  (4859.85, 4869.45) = 0.80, 10.8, 8.65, 9.62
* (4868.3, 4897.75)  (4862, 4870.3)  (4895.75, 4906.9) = -1.62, 8.69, 9.45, 9.05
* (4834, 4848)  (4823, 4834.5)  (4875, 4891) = 0.32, 10.9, 9.31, 10.5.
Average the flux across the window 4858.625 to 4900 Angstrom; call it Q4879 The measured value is 9.33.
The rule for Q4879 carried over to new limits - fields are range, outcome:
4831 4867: 9.52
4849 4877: 9.01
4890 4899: 9.91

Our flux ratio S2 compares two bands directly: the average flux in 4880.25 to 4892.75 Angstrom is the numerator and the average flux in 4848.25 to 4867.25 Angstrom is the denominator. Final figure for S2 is 1.05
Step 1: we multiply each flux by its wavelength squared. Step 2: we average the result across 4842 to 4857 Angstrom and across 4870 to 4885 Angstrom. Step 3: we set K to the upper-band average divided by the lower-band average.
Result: 1.03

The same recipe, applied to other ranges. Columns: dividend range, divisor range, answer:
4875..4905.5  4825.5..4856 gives 0.96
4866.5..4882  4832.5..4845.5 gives 0.92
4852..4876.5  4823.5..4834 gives 0.85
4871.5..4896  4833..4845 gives 0.93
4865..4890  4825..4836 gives 0.87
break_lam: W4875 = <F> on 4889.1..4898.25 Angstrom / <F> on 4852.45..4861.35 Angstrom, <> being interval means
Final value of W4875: 1.1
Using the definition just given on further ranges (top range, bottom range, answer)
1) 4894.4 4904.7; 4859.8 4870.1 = 1.10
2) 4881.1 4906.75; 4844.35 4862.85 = 1.05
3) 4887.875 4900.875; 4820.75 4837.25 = 0.91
